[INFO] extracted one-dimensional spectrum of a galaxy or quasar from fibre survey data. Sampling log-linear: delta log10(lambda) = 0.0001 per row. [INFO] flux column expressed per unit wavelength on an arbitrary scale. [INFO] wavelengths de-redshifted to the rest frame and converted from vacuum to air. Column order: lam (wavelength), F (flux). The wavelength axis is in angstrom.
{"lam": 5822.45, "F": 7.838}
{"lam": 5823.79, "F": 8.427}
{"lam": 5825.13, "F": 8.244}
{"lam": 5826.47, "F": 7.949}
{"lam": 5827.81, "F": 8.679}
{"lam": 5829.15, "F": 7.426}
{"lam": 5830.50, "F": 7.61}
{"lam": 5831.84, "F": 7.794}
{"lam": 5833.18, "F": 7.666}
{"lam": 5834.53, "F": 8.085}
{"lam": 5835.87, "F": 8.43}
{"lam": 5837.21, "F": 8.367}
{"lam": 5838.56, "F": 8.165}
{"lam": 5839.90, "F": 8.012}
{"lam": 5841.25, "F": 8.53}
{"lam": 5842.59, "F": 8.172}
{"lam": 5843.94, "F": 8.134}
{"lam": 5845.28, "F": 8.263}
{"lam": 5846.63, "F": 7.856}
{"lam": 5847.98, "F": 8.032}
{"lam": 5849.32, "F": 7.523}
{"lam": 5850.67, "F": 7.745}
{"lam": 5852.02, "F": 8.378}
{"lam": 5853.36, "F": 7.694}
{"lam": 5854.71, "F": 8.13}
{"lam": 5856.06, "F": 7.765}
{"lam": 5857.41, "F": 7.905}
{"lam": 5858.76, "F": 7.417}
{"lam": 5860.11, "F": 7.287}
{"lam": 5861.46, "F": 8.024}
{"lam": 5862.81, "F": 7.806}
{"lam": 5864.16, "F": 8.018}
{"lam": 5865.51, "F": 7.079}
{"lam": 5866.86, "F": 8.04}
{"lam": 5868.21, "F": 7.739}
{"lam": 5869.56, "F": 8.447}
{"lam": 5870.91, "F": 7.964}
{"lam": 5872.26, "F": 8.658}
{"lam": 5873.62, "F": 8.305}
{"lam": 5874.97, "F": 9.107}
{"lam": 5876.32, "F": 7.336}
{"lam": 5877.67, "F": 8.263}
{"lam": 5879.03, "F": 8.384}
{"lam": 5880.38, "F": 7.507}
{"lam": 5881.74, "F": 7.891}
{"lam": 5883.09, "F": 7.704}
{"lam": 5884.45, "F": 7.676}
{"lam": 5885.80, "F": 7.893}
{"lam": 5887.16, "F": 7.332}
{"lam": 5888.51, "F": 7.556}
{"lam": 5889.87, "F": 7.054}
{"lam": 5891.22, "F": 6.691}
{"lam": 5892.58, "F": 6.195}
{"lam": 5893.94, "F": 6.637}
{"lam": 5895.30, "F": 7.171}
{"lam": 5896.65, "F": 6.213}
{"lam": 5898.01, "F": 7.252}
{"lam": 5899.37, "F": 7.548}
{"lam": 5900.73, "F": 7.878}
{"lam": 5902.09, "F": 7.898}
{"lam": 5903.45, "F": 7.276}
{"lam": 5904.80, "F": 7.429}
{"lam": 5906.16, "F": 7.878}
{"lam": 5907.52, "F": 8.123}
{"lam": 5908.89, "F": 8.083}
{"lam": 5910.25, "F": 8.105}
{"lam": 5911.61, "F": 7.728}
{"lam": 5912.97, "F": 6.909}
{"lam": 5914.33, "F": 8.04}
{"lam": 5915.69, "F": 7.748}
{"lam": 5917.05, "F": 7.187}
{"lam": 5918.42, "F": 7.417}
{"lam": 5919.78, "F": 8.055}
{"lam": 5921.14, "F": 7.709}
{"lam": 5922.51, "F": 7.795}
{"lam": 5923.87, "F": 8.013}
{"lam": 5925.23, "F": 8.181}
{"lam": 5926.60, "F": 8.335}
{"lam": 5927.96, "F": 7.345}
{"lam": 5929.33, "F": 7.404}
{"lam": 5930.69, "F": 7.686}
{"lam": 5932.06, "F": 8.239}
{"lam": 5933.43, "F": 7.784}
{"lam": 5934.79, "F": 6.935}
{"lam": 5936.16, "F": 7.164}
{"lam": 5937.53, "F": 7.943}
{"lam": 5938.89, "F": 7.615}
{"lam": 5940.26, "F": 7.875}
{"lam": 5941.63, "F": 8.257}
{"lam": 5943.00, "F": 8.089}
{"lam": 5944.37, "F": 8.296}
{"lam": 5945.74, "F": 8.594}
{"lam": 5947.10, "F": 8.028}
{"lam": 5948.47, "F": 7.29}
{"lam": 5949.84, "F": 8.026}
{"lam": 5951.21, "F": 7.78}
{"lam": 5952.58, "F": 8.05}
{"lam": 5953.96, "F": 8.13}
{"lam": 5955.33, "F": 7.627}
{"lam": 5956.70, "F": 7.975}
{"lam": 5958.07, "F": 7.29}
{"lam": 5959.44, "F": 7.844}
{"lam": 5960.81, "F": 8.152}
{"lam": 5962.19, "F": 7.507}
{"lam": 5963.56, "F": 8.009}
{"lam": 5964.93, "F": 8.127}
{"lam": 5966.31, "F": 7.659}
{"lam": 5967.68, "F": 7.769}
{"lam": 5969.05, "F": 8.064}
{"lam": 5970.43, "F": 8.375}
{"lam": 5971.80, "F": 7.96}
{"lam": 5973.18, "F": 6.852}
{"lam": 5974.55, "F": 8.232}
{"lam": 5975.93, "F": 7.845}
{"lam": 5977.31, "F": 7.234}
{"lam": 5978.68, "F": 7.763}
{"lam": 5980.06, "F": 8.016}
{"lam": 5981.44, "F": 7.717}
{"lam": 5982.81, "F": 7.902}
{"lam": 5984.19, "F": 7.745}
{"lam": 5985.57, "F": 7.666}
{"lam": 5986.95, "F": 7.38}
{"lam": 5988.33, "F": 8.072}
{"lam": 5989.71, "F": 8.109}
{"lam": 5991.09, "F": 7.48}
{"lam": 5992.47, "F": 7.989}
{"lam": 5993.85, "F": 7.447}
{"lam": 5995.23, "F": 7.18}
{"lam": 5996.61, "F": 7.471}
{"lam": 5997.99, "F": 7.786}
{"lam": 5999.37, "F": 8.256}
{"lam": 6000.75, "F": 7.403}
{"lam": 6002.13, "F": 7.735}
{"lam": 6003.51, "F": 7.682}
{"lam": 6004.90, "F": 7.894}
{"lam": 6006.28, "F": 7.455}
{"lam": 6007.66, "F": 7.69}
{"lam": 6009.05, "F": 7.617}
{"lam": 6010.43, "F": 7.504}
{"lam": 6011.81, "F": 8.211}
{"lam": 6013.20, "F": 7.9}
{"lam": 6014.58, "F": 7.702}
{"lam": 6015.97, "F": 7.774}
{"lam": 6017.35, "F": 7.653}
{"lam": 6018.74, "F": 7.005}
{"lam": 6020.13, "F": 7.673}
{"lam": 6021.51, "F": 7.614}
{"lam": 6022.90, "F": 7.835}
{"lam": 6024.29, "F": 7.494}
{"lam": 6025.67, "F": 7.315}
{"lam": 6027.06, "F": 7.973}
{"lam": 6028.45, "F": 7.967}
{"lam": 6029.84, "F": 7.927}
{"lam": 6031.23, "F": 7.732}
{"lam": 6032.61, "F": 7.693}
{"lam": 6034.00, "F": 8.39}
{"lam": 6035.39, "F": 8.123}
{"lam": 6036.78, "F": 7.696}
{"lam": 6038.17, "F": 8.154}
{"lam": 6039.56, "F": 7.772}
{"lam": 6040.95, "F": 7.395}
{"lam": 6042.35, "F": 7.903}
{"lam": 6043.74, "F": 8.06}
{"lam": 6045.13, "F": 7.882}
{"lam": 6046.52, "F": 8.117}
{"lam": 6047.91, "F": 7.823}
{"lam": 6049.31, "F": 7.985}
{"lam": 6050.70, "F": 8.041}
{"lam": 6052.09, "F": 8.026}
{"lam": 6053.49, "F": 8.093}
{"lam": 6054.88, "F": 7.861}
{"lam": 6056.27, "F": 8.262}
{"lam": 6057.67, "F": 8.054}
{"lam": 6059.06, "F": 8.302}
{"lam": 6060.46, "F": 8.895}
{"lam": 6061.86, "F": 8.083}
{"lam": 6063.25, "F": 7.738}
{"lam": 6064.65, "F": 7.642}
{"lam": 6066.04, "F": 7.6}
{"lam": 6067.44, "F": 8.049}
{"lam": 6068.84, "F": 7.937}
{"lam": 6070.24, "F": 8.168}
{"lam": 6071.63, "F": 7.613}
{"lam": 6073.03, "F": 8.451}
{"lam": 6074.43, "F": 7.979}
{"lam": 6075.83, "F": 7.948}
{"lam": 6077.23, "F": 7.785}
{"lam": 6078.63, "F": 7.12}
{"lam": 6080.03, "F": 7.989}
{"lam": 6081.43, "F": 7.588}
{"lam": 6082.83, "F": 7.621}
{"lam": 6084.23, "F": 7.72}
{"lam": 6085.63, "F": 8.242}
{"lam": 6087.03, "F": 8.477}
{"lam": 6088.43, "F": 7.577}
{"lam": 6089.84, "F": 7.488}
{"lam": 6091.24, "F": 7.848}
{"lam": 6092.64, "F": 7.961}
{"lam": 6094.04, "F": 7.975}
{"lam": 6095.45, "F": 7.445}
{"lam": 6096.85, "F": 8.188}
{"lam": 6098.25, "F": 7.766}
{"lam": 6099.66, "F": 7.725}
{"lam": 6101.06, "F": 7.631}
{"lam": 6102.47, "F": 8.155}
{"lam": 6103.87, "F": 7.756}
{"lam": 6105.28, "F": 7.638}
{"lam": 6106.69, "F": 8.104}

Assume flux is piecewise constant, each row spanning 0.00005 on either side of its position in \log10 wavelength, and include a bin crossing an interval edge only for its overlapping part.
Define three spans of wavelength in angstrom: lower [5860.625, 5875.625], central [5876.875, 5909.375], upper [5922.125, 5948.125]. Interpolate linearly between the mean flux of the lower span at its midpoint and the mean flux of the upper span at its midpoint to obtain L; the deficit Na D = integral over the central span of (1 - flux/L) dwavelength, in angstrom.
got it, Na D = 2.2 angstrom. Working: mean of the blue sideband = 8.1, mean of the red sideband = 7.87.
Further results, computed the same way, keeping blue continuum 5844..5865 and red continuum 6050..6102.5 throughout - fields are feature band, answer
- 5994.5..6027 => 1.03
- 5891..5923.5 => 1.65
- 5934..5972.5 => 0.06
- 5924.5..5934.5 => 0.08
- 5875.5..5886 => 0.02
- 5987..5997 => 0.29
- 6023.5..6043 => 0.21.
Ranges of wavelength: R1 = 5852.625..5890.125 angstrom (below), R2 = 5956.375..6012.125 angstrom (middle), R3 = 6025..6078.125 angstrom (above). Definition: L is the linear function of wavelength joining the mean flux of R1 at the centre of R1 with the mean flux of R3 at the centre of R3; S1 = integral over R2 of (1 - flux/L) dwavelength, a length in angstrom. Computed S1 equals 1.2 angstrom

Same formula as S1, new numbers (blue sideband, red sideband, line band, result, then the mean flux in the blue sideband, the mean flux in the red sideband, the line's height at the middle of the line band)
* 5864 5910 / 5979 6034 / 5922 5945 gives -0.4 angstrom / 7.65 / 7.72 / 7.68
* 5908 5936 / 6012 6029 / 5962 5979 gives -0.2 angstrom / 7.73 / 7.67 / 7.7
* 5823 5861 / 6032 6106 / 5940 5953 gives -0.1 angstrom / 7.99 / 7.91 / 7.95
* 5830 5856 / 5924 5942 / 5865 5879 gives -0.3 angstrom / 8.03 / 7.75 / 7.94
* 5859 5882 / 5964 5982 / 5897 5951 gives 0.9 angstrom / 7.98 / 7.82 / 7.9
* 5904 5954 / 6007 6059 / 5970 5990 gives 0.1 angstrom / 7.81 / 7.84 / 7.83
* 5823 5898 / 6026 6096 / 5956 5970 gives 0.0 angstrom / 7.82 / 7.92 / 7.87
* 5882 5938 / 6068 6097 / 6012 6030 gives 0.1 angstrom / 7.54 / 7.86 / 7.75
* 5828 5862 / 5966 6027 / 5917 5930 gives 0.1 angstrom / 7.95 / 7.71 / 7.82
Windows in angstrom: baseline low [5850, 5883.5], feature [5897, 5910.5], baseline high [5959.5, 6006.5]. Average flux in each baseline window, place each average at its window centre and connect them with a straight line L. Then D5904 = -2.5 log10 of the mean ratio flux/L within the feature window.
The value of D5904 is 0.03 mag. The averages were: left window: 7.95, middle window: 7.69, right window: 7.77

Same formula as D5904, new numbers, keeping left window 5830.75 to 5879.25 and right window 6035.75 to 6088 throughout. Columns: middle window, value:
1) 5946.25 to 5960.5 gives 0.02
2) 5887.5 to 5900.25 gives 0.15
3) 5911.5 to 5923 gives 0.05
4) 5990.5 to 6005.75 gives 0.04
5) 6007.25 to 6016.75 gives 0.03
